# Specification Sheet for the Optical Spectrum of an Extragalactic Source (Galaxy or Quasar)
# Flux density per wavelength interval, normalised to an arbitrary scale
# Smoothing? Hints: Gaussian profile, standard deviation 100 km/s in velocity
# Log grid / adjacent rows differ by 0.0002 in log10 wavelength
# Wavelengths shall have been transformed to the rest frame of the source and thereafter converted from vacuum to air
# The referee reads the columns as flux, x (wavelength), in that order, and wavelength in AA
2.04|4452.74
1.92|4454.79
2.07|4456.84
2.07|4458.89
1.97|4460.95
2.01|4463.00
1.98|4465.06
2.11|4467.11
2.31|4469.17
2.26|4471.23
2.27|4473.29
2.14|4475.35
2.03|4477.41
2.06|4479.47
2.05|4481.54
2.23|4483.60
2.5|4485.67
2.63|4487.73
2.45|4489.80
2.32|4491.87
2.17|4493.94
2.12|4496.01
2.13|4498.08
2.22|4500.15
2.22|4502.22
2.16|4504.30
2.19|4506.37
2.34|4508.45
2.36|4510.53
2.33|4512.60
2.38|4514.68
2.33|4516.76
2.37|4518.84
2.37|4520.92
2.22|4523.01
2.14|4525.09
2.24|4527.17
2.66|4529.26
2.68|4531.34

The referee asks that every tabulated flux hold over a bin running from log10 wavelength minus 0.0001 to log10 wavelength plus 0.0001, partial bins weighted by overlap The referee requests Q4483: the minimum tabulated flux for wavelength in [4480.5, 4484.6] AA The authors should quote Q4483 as 2.05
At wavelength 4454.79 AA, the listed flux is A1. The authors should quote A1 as 1.92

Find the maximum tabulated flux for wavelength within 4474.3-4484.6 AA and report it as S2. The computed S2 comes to 2.23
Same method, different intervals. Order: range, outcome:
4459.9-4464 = 2.01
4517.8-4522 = 2.37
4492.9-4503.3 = 2.22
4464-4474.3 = 2.31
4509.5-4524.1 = 2.38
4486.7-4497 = 2.63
